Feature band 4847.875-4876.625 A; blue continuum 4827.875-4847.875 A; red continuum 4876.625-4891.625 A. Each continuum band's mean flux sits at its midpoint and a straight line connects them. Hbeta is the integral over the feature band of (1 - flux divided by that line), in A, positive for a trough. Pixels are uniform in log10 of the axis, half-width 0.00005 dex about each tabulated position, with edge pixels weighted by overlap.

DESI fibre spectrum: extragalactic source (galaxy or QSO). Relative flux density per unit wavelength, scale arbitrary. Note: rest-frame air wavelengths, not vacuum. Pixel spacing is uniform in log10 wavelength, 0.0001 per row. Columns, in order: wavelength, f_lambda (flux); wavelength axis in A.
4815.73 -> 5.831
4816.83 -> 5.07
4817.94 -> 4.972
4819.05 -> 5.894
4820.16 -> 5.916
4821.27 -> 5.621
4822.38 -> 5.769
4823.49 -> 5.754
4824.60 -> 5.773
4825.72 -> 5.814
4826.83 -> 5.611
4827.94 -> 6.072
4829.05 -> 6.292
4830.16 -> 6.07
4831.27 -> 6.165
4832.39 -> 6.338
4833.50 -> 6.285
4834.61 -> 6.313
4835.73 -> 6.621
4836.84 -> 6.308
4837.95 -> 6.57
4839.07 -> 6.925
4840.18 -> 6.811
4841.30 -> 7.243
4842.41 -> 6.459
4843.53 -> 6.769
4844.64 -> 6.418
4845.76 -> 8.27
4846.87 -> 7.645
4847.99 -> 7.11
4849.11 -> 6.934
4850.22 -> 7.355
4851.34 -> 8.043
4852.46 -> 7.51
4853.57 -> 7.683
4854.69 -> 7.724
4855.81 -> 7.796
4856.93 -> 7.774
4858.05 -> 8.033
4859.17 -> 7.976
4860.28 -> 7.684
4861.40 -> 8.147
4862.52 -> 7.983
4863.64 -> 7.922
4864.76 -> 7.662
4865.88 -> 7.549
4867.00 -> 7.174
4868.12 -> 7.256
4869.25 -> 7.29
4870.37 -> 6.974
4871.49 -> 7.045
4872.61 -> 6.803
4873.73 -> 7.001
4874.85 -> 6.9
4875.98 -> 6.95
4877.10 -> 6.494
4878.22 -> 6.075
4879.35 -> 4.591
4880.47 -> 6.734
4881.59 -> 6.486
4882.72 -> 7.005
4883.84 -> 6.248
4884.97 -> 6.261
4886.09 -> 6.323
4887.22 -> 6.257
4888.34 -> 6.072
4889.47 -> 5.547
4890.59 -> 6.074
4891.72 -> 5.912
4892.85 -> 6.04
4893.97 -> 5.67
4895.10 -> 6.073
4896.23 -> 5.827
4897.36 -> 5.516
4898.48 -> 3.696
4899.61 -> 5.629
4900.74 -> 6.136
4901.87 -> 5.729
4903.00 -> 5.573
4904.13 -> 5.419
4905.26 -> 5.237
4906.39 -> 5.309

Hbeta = -4.83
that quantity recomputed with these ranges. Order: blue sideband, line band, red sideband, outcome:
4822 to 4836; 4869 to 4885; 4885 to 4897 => -1.6 A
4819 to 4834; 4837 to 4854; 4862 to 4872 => -1.3 A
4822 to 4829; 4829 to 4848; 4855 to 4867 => -0.4 A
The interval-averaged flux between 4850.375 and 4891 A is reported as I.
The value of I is 7.03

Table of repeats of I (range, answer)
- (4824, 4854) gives 6.71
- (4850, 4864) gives 7.83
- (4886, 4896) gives 5.97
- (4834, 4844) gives 6.66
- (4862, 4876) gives 7.28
